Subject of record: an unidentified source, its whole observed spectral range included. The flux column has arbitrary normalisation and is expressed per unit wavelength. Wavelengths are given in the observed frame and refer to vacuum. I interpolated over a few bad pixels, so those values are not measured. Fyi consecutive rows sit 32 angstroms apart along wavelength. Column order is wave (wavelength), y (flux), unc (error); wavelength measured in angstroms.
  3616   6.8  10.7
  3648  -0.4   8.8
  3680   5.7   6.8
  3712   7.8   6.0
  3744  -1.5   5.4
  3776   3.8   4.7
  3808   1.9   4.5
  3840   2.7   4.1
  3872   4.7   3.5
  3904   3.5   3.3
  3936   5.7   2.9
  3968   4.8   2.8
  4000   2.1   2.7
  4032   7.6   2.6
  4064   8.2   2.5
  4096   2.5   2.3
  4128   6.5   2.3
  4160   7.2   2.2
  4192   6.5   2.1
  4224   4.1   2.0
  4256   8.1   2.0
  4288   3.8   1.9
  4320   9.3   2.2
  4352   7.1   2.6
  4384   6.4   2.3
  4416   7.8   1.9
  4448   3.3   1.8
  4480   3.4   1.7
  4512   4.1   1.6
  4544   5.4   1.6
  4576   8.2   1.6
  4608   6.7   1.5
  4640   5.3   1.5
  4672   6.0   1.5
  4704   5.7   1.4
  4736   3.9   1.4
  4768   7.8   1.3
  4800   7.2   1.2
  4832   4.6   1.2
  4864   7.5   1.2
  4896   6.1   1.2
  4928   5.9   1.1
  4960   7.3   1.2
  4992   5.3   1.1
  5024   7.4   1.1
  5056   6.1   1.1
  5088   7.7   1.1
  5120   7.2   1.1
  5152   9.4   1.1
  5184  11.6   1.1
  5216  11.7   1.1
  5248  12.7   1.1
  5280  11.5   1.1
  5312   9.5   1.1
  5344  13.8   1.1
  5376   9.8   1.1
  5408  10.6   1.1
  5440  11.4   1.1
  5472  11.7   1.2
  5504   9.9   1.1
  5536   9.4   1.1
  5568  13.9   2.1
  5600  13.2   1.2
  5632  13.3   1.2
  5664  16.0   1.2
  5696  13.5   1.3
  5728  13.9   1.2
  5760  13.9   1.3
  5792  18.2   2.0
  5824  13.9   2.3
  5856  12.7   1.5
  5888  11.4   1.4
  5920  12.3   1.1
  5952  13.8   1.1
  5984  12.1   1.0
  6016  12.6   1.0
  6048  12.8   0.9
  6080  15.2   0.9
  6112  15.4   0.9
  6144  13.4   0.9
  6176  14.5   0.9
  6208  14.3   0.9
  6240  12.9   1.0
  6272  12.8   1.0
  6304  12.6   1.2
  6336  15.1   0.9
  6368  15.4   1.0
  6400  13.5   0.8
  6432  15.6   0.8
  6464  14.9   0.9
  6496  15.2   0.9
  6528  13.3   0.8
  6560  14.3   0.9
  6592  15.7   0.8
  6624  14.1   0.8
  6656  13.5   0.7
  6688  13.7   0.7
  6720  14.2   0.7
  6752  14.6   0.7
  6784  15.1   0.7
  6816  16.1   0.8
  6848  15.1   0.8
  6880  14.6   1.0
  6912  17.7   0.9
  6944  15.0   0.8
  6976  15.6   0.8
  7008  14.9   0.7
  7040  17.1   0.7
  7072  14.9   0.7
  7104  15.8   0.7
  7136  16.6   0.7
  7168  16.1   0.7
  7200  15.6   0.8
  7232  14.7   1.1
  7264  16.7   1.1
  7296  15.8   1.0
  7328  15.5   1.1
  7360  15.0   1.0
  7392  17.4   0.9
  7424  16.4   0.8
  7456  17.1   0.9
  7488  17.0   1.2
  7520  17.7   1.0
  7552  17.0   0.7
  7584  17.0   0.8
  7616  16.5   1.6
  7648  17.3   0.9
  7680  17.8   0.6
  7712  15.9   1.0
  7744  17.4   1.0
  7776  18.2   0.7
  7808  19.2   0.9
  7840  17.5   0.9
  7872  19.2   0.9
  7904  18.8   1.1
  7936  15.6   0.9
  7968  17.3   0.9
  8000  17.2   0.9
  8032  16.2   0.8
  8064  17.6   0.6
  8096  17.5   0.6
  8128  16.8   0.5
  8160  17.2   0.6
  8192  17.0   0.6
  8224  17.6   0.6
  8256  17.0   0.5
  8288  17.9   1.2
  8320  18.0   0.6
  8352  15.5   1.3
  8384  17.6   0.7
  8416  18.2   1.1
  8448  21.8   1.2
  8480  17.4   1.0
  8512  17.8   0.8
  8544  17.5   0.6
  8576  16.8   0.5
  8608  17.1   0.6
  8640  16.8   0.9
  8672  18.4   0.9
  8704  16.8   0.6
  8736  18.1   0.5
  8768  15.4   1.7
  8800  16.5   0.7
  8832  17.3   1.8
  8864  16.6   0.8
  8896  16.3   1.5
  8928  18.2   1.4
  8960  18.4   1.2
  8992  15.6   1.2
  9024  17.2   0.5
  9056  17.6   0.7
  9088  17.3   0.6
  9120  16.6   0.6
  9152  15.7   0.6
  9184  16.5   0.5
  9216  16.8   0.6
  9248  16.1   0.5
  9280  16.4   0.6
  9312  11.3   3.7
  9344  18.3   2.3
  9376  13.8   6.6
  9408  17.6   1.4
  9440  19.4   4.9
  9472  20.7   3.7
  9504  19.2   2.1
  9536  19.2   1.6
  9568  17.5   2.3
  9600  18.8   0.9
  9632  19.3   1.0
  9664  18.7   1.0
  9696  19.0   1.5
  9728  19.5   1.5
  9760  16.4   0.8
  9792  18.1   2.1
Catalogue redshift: 0.28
